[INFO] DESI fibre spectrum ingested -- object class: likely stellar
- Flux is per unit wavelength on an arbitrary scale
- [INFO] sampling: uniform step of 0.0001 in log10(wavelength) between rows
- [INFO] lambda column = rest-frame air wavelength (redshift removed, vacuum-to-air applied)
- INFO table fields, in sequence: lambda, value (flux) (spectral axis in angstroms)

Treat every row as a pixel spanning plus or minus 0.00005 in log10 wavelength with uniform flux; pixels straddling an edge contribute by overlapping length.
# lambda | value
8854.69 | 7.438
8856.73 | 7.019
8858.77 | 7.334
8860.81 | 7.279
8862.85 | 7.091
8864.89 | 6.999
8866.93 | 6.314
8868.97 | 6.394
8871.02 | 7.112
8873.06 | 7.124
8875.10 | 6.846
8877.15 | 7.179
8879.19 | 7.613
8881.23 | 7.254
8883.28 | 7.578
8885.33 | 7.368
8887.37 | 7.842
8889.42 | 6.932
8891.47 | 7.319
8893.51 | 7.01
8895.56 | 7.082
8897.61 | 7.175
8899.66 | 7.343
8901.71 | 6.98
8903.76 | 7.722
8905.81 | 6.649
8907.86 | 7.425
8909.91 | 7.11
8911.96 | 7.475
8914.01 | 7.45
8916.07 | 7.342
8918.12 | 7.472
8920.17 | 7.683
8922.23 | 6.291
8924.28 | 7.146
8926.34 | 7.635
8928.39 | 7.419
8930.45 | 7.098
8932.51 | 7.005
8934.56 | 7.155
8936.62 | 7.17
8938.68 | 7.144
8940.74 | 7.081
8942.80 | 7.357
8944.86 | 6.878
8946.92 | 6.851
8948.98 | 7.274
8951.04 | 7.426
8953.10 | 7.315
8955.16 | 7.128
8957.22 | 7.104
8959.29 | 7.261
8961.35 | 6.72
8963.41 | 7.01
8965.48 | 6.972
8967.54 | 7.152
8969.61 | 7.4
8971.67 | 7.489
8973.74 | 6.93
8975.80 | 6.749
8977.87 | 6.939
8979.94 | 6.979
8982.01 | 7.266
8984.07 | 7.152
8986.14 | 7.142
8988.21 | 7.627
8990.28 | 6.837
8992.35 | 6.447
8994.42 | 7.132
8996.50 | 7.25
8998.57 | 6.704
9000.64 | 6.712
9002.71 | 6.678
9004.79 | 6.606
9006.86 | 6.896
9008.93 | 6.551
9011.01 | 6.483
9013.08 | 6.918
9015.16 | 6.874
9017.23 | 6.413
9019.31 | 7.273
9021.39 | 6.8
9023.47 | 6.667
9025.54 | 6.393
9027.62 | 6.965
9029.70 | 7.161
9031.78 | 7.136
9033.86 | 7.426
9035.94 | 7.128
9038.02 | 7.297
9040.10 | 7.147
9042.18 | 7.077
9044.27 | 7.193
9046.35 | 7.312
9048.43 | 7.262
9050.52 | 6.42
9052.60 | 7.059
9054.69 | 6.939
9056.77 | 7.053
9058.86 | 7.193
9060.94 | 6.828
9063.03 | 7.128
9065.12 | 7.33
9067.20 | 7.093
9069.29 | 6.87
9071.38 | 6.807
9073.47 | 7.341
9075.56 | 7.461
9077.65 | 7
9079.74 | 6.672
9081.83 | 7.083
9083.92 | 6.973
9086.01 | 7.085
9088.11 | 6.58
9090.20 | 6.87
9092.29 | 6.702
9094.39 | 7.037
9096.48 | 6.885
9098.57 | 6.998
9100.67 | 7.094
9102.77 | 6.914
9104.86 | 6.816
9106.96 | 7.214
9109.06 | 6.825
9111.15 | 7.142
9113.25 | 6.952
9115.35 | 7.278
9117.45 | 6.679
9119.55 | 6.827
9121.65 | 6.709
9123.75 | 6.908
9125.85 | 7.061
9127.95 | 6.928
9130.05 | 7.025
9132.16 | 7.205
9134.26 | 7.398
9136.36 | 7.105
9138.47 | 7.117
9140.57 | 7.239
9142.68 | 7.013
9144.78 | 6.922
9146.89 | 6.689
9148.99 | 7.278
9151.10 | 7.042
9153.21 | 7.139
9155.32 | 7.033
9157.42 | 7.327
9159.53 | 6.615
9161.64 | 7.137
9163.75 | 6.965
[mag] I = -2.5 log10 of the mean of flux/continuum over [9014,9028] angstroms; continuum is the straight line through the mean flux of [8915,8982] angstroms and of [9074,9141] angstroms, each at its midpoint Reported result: 0.05 mag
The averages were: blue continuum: 7.14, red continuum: 6.99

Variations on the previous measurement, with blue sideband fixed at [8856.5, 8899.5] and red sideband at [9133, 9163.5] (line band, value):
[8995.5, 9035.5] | 0.04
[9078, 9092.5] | 0.03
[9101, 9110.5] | 0.02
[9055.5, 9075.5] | 0.00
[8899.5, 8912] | -0.01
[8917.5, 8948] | 0.00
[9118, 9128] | 0.03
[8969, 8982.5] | 0.00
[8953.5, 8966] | 0.01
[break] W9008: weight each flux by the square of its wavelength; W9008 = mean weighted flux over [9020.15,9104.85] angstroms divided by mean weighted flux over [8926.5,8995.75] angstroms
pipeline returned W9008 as 1.01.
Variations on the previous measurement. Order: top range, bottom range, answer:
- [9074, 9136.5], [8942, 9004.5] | 1.02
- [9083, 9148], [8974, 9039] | 1.03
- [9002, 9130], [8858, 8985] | 1.00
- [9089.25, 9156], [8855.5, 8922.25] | 1.03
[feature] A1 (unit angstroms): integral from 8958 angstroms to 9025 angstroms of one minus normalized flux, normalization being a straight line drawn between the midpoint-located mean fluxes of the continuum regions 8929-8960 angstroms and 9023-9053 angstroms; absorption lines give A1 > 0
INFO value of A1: 1.6 angstroms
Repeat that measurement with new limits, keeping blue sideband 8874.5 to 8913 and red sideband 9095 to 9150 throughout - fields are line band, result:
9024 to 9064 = 0.2 angstroms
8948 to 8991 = 0.2 angstroms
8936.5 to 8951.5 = 0.1 angstroms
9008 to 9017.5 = 0.6 angstroms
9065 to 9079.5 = -0.1 angstroms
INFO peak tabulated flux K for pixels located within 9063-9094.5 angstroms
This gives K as 7.461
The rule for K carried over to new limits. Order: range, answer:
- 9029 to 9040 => 7.426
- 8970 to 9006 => 7.627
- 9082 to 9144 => 7.398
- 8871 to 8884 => 7.613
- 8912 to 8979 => 7.683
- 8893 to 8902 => 7.343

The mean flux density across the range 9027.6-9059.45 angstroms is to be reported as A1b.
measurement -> 7.11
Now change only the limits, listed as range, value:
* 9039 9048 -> 7.19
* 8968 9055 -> 6.97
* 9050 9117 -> 6.99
